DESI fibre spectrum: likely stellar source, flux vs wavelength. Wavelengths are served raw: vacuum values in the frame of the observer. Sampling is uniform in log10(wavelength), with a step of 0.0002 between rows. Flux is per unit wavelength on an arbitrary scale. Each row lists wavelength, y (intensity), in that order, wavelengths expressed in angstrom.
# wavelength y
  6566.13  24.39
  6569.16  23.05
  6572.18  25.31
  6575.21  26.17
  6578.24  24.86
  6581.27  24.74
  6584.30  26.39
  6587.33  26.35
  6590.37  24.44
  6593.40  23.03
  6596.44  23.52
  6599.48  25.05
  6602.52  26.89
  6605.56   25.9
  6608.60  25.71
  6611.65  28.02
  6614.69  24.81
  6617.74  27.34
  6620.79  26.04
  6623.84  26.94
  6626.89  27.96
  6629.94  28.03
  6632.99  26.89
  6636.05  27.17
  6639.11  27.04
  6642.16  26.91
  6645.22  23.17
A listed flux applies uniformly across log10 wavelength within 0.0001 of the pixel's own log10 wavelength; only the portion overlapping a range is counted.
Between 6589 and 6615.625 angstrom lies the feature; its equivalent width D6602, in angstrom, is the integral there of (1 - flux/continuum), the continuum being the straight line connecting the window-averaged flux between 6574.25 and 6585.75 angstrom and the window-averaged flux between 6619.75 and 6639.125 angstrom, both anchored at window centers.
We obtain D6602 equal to 1.01 angstrom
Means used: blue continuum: 25.5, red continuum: 27.2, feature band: 25.3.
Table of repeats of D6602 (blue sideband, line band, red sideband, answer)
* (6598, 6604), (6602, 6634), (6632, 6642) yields -0.36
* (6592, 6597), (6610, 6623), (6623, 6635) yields -0.32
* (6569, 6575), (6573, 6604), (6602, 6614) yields 0.56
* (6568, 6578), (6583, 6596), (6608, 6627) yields 0.33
